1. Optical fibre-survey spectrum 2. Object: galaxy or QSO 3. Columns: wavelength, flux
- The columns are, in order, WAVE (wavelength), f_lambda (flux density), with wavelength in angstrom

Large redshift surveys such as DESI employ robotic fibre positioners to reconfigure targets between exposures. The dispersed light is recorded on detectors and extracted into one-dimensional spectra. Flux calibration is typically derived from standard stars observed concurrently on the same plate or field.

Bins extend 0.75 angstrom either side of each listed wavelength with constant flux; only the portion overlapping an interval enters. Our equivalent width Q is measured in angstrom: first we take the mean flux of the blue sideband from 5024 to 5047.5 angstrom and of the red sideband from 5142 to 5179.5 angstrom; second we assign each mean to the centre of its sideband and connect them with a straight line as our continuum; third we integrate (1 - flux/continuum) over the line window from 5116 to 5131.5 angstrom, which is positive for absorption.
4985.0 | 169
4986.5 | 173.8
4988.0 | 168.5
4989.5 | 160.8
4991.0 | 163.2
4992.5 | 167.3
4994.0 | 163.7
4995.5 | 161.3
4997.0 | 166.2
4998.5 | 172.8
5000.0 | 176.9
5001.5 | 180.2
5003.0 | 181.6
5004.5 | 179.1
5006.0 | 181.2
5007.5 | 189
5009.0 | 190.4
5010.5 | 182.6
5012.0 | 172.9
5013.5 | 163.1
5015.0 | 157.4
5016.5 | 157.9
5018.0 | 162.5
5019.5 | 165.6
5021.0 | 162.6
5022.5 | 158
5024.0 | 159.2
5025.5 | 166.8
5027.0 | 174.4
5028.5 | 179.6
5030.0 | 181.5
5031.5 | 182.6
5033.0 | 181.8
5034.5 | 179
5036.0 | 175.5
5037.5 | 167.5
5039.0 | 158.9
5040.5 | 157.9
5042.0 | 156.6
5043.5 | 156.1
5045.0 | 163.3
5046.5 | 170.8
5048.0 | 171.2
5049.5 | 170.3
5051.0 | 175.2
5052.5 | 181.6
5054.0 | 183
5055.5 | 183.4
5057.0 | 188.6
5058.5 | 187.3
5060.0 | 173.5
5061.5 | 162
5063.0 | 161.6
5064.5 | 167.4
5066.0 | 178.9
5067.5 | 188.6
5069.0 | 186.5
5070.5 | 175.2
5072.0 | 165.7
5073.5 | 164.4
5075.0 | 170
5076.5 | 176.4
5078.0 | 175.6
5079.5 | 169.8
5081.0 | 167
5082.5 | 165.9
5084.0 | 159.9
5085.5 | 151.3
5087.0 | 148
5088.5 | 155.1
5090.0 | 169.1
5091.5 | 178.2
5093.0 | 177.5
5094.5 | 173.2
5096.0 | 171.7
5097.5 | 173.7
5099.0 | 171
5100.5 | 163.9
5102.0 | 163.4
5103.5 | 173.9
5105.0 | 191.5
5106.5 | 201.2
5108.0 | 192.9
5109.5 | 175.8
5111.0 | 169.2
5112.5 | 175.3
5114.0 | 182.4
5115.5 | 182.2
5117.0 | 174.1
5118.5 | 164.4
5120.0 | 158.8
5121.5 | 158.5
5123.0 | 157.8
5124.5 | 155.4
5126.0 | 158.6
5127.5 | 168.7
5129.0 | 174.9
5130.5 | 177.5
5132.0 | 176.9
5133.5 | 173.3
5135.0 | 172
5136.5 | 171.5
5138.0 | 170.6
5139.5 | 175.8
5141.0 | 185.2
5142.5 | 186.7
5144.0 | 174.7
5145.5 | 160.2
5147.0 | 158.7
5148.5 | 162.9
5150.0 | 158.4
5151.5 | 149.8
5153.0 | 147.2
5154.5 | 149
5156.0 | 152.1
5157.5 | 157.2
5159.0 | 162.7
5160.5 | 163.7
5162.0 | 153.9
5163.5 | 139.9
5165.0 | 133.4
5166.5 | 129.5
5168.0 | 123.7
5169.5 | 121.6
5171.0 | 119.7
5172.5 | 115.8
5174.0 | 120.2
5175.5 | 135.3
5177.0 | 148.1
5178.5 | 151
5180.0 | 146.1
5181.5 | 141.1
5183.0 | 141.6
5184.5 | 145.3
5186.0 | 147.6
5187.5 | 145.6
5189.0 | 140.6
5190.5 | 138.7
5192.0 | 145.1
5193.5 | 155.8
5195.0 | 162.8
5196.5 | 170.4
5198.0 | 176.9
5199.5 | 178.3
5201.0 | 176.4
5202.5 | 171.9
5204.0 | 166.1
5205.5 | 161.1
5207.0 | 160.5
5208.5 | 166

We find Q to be -1.2 angstrom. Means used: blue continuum 170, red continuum 147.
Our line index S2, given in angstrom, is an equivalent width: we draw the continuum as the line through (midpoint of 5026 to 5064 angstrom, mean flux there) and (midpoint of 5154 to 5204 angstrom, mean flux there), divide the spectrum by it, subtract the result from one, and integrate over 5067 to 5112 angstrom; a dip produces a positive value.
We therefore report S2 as -2.1 angstrom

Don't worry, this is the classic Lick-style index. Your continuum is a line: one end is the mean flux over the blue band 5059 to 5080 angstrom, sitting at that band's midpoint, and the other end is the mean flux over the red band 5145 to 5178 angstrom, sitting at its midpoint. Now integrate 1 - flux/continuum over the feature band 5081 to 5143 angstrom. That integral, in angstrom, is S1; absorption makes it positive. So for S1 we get -4.8 angstrom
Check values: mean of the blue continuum 173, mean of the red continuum 144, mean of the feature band 171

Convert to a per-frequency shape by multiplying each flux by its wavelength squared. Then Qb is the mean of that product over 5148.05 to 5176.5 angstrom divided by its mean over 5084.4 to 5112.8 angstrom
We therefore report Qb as 0.8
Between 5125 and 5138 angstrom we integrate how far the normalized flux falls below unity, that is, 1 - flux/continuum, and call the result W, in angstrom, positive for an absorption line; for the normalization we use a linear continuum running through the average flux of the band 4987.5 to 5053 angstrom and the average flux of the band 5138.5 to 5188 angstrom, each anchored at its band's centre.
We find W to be -1.5 angstrom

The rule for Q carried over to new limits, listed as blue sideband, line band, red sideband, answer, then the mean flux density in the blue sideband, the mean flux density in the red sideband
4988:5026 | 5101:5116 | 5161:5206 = -2.30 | 170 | 147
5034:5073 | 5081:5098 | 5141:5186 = -0.17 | 172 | 147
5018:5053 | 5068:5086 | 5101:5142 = 0.18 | 169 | 173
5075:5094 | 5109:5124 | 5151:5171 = -1.19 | 166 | 144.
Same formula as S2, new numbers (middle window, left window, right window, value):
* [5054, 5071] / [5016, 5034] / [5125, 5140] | -0.74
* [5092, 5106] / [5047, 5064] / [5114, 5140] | -0.17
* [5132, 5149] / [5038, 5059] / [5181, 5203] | -1.14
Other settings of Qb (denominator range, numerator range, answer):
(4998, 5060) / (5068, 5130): 1.01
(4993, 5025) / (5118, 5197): 0.96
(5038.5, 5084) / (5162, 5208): 0.90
